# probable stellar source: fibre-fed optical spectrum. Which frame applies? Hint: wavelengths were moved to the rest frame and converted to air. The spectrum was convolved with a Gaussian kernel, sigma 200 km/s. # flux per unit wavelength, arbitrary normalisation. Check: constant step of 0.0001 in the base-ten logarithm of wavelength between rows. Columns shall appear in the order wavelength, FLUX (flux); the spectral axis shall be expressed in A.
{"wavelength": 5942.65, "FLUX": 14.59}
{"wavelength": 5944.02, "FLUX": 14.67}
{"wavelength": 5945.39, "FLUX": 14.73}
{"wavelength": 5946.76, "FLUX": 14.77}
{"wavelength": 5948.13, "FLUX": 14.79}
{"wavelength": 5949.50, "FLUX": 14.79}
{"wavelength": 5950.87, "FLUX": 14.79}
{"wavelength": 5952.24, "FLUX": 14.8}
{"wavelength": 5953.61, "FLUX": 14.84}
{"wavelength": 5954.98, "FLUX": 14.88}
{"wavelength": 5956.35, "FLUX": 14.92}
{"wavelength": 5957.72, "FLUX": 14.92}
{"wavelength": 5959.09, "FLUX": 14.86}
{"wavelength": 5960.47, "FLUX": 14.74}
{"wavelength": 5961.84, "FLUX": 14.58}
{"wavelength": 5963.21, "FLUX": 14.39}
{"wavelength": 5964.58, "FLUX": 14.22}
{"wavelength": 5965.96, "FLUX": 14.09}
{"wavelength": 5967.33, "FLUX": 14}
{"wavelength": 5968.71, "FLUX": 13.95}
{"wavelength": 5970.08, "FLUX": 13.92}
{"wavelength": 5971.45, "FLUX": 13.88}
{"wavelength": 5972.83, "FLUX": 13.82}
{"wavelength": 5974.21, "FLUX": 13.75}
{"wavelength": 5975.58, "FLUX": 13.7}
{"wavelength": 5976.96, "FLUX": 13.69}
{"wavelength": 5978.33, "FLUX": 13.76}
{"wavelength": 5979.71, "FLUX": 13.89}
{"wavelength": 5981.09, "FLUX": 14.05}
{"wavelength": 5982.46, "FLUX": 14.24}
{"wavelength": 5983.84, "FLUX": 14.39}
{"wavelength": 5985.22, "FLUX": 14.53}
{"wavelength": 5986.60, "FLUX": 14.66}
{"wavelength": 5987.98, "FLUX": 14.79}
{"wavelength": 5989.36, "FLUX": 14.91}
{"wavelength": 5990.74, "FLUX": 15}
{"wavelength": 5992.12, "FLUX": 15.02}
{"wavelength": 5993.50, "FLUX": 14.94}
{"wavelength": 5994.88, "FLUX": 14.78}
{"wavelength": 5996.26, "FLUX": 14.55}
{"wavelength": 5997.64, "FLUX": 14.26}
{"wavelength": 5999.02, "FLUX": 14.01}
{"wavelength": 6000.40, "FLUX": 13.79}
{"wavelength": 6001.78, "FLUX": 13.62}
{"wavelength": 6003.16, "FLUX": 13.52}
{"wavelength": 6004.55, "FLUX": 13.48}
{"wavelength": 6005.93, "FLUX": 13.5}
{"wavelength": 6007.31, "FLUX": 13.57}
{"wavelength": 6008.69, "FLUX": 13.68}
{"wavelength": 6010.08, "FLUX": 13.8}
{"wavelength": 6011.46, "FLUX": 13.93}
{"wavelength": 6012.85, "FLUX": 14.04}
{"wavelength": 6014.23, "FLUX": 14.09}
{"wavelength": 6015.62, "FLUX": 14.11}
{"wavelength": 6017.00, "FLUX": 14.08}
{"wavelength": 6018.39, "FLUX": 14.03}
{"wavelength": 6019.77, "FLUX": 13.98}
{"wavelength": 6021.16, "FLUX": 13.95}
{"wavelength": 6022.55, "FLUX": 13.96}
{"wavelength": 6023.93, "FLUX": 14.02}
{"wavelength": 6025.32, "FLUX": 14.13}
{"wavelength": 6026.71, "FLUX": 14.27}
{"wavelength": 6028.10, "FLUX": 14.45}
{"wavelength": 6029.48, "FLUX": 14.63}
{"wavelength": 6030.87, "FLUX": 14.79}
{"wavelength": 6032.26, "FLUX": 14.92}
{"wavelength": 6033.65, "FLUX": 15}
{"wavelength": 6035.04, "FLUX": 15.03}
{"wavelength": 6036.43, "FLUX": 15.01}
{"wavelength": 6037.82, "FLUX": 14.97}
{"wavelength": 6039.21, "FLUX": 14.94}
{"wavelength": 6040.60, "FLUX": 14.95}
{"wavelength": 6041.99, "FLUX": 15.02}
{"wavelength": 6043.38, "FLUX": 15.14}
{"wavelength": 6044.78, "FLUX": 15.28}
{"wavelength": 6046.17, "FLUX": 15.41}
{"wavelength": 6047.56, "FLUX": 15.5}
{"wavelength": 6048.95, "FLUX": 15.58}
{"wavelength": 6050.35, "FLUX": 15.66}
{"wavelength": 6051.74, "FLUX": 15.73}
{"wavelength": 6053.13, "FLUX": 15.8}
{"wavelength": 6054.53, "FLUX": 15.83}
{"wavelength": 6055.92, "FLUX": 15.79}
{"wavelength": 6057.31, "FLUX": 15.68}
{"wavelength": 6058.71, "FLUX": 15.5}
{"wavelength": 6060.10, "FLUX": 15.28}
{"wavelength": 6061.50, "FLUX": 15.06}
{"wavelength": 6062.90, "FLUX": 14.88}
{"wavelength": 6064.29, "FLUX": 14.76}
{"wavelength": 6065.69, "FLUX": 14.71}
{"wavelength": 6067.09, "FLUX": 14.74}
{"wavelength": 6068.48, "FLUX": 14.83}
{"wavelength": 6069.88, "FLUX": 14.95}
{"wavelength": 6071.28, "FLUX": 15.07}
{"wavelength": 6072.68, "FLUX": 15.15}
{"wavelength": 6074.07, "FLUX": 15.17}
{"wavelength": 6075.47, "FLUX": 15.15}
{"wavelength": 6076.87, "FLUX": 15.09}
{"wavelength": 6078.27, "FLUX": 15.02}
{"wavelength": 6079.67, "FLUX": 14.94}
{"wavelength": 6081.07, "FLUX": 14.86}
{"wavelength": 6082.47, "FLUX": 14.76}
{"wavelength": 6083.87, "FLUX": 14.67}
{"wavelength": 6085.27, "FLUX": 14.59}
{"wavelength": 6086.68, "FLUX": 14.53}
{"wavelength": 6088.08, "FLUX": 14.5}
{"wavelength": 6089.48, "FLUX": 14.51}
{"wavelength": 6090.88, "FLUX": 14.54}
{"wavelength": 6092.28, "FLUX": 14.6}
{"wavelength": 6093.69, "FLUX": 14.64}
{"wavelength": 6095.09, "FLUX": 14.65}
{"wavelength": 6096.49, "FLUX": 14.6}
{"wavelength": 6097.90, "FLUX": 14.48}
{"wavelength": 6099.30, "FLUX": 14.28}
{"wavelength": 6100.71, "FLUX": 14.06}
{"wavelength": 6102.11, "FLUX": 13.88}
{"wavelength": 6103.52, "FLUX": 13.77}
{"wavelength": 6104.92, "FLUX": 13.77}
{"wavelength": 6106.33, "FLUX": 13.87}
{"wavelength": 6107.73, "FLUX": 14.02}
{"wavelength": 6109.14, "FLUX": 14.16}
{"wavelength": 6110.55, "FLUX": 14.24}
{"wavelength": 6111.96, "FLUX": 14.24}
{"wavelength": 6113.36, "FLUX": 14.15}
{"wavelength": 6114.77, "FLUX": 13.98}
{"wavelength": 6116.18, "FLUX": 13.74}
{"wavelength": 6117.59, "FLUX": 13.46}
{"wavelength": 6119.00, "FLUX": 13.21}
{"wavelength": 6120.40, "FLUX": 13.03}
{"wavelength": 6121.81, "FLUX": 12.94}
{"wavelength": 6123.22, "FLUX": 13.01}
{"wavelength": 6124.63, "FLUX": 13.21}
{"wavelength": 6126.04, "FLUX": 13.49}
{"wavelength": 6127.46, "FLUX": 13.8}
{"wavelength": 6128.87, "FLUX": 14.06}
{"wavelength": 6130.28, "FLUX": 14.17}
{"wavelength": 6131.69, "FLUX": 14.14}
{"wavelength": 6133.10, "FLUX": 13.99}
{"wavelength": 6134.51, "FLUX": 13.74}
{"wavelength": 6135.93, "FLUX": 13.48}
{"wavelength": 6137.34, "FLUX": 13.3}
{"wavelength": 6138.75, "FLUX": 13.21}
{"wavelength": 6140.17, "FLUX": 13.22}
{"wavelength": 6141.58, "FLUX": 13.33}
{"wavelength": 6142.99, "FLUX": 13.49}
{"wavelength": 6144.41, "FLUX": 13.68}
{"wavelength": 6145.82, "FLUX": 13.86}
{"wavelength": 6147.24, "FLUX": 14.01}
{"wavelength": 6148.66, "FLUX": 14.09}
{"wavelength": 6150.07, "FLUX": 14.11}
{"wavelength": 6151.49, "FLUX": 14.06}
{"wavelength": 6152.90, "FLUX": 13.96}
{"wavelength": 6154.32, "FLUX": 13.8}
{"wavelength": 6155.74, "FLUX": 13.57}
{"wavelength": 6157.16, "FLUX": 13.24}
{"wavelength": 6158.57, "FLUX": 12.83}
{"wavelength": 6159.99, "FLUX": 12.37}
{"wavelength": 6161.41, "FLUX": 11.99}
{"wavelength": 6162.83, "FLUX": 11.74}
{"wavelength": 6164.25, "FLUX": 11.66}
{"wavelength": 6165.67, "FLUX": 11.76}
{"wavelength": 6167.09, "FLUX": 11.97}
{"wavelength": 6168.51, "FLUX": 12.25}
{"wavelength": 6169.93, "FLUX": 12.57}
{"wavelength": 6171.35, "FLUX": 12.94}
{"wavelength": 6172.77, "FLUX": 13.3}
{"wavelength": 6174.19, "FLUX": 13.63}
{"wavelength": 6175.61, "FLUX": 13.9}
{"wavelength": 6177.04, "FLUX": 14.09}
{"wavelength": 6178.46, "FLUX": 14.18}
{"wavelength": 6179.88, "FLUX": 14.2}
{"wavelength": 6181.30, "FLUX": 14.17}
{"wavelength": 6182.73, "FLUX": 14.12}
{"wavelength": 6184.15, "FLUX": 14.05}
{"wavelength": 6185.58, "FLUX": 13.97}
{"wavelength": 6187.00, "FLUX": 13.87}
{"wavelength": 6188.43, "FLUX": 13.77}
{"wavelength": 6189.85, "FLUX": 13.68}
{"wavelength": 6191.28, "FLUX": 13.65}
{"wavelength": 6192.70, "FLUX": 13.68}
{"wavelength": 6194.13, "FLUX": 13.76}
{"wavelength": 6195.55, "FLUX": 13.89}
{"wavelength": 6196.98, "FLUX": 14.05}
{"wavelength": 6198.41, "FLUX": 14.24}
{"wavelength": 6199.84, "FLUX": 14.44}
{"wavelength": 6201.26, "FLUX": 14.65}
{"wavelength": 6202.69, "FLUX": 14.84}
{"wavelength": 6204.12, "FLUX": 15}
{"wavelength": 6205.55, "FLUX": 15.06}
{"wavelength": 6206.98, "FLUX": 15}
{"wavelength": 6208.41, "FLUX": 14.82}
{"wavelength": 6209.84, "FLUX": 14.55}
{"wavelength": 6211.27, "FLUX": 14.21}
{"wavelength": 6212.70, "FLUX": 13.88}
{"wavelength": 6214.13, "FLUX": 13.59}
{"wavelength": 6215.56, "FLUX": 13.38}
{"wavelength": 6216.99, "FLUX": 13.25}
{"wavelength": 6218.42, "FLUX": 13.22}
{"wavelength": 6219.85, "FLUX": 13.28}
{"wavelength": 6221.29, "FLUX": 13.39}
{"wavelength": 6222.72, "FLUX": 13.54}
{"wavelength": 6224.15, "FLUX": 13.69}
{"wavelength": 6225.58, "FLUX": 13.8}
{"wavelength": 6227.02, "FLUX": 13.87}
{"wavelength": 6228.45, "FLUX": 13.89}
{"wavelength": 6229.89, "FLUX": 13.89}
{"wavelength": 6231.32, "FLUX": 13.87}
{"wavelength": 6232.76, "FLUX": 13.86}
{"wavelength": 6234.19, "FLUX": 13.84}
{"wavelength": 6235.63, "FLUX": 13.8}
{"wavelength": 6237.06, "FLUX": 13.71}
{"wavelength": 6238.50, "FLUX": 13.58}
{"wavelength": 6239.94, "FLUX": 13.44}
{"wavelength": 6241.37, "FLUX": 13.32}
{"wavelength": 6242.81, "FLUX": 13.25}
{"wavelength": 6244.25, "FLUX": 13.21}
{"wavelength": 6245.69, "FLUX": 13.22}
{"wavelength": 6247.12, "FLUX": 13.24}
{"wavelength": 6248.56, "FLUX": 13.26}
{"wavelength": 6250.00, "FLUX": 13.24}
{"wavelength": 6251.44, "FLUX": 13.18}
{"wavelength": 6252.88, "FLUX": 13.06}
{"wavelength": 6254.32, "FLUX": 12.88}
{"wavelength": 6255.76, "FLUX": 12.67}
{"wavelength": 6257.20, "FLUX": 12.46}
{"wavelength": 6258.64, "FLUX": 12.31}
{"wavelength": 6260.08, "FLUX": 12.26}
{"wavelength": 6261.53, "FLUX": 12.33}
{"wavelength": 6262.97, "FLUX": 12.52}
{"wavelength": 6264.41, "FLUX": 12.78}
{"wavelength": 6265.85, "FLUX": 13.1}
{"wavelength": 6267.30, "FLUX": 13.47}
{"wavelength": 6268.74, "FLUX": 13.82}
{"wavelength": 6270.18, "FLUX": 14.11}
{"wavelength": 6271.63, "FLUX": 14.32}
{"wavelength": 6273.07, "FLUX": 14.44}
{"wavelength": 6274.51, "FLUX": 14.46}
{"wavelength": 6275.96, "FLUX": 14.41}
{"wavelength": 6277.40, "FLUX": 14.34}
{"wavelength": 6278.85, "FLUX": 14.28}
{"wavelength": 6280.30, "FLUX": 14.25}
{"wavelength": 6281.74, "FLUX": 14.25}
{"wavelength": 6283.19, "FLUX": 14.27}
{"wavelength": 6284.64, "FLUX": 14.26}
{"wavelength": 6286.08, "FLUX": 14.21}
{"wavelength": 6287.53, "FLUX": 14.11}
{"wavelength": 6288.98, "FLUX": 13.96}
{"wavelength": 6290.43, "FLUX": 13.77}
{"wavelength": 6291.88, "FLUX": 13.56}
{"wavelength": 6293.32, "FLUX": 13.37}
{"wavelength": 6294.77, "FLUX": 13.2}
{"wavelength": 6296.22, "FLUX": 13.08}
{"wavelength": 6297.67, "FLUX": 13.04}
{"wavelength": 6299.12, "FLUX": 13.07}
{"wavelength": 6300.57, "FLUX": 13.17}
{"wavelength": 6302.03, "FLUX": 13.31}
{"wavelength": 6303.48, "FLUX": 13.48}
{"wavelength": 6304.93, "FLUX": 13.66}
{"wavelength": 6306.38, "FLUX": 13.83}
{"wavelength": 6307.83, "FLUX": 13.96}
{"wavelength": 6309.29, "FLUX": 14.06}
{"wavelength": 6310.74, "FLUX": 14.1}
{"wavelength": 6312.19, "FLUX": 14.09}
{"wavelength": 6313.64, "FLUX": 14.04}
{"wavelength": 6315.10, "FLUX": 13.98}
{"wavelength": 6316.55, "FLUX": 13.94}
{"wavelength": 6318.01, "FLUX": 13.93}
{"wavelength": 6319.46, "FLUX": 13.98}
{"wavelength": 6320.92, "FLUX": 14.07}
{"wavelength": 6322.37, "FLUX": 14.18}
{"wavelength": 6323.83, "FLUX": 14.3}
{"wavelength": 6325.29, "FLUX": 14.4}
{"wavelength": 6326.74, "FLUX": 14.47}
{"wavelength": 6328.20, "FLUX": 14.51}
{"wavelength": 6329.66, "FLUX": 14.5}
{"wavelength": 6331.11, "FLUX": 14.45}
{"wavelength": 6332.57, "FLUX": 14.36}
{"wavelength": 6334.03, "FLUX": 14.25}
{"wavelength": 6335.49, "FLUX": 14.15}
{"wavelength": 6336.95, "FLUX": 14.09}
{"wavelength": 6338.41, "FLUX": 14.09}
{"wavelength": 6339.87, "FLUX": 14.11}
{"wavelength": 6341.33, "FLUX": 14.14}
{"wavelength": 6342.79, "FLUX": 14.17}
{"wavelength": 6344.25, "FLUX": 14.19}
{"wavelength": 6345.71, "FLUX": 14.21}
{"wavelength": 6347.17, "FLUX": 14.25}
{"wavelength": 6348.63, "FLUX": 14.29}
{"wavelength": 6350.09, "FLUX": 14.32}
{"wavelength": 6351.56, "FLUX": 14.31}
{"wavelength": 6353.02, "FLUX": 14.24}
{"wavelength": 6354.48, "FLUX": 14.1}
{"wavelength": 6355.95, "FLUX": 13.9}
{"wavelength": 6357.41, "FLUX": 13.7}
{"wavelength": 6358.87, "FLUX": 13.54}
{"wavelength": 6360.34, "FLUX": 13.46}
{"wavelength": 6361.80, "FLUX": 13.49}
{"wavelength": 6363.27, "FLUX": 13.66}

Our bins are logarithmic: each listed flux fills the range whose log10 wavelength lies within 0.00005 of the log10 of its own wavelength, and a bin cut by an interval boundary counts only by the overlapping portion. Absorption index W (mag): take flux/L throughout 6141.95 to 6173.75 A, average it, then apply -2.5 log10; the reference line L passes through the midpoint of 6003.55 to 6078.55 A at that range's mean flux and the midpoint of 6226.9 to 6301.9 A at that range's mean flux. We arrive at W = 0.08 mag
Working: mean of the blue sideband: 14.8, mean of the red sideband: 13.5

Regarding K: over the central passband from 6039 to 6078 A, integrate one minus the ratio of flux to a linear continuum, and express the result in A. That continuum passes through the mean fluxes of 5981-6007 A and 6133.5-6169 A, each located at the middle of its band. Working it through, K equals -3.9 A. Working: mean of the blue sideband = 14.3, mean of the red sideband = 13.2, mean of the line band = 15.2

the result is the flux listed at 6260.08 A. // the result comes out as 12.26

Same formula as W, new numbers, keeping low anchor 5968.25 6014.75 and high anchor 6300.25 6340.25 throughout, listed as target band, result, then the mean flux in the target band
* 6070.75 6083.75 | -0.07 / 15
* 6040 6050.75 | -0.09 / 15.3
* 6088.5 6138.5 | 0.01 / 13.9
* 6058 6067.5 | -0.07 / 15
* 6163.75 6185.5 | 0.06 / 13.3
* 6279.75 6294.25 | 0.01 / 14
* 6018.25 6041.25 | -0.03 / 14.5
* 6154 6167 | 0.13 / 12.5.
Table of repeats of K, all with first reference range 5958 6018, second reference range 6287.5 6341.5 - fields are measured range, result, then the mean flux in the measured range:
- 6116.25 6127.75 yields 0.6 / 13.3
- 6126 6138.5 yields 0.2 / 13.8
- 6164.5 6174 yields 1.0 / 12.5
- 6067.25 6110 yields -1.5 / 14.6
